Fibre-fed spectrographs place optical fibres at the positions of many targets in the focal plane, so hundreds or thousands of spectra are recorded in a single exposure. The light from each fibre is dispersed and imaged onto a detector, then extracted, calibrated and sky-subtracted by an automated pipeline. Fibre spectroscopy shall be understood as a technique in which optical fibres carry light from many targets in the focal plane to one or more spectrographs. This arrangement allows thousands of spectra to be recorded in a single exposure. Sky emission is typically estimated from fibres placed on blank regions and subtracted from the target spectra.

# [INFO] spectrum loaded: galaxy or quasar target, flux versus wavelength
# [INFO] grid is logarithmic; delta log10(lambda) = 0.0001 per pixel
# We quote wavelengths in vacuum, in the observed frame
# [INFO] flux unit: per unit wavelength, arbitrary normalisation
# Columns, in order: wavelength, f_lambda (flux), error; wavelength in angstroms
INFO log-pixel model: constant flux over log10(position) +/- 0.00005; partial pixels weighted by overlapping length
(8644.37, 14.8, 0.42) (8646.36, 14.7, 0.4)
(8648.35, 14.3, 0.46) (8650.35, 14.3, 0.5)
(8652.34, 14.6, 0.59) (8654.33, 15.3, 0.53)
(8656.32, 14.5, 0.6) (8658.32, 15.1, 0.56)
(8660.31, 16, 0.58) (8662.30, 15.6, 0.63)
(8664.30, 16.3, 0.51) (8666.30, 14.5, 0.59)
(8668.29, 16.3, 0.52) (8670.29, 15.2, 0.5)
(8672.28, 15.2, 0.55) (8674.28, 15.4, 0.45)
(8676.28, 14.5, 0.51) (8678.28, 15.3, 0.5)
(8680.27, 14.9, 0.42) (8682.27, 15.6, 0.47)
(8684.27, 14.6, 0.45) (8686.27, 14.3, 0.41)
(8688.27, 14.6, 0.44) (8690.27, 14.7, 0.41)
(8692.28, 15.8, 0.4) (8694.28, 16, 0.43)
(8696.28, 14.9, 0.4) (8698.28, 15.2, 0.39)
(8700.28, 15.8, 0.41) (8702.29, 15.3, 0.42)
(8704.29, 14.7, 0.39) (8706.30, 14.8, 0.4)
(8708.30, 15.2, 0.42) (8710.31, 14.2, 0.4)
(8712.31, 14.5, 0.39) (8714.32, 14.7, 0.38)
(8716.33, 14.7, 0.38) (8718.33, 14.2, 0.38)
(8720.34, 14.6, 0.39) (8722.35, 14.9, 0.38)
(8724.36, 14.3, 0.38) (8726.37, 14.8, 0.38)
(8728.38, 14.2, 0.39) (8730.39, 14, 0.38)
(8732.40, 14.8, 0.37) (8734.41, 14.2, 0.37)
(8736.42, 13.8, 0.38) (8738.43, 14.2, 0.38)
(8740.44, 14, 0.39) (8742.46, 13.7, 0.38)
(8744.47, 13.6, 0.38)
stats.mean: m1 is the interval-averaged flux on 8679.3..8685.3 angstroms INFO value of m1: 15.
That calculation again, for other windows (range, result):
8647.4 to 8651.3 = 14.3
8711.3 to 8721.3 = 14.5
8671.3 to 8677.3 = 15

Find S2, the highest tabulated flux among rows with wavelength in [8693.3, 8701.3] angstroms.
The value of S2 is 16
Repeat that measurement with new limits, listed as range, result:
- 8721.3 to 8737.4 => 14.9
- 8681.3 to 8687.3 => 15.6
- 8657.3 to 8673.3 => 16.3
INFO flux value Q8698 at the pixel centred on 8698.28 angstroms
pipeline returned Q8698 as 15.2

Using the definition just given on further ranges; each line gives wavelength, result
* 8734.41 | 14.2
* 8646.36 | 14.7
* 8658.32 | 15.1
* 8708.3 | 15.2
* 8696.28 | 14.9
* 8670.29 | 15.2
